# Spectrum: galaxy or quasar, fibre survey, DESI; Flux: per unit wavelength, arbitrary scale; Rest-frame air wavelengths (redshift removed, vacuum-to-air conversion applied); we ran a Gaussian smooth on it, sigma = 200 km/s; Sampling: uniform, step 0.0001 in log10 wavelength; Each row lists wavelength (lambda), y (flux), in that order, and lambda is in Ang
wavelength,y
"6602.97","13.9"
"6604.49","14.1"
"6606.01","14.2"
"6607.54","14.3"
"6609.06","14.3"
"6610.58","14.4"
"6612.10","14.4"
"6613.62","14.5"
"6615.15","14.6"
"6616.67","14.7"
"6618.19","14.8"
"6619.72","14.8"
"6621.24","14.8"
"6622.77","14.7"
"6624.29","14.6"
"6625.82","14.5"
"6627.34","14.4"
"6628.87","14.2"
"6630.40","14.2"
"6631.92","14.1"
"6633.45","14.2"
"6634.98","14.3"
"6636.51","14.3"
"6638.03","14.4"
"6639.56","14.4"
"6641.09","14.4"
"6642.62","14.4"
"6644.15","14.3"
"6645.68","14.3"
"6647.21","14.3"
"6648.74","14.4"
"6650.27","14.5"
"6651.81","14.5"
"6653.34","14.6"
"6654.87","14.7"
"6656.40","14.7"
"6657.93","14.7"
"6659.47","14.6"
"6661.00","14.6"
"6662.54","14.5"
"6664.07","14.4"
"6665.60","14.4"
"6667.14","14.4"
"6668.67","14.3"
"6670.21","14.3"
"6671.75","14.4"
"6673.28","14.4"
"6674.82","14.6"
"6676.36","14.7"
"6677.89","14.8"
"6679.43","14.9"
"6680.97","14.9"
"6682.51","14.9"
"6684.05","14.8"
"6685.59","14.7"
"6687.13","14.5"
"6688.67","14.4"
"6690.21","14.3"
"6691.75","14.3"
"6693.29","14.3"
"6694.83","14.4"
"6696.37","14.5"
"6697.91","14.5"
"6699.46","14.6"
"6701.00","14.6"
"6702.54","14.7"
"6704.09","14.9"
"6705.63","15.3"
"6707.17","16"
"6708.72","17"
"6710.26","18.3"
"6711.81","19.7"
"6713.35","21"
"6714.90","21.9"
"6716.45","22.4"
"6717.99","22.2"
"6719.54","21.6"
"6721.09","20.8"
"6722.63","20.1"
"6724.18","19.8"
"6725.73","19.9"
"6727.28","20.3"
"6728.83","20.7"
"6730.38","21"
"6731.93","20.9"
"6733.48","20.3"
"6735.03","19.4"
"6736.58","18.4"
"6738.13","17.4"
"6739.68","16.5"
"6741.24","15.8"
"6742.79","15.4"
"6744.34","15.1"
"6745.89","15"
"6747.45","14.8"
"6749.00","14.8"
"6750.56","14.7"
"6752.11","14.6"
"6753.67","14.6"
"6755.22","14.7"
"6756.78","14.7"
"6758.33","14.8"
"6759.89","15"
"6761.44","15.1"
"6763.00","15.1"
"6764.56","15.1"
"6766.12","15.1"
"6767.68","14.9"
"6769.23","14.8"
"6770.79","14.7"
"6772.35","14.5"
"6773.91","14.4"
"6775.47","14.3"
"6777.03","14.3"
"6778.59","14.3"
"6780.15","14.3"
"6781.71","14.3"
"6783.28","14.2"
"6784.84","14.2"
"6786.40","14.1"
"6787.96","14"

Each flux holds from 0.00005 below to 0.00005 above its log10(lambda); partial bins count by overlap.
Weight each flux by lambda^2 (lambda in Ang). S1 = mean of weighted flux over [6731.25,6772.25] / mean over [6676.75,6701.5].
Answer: 1.1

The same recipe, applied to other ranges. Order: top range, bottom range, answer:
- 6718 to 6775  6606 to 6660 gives 1.20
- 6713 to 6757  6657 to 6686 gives 1.27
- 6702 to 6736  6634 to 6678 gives 1.37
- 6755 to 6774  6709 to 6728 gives 0.73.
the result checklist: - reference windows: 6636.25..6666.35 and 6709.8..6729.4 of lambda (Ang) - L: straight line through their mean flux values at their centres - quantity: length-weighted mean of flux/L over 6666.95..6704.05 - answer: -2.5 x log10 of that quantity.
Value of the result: 0.20 mag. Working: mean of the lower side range 14.5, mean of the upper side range 20.7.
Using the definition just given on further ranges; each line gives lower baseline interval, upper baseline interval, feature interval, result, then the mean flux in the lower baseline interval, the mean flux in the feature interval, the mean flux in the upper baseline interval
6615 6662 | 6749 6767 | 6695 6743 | -0.24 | 14.5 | 18.4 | 14.9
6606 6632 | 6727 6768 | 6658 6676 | 0.06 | 14.5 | 14.5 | 16.4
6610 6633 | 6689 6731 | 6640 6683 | 0.11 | 14.5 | 14.5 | 17.9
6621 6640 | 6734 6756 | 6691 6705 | 0.05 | 14.4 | 14.5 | 15.9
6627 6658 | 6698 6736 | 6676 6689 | 0.14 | 14.4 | 14.7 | 19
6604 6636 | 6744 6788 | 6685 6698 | 0.01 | 14.4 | 14.4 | 14.6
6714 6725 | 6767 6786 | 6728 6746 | 0.06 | 21.2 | 18.1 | 14.4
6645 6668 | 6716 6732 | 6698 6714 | 0.17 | 14.5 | 16.5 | 20.9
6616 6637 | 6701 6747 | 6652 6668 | 0.09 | 14.5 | 14.6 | 18.6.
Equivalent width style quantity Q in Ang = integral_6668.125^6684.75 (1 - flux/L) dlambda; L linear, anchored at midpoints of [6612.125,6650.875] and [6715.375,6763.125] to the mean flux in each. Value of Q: 1.2 Ang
